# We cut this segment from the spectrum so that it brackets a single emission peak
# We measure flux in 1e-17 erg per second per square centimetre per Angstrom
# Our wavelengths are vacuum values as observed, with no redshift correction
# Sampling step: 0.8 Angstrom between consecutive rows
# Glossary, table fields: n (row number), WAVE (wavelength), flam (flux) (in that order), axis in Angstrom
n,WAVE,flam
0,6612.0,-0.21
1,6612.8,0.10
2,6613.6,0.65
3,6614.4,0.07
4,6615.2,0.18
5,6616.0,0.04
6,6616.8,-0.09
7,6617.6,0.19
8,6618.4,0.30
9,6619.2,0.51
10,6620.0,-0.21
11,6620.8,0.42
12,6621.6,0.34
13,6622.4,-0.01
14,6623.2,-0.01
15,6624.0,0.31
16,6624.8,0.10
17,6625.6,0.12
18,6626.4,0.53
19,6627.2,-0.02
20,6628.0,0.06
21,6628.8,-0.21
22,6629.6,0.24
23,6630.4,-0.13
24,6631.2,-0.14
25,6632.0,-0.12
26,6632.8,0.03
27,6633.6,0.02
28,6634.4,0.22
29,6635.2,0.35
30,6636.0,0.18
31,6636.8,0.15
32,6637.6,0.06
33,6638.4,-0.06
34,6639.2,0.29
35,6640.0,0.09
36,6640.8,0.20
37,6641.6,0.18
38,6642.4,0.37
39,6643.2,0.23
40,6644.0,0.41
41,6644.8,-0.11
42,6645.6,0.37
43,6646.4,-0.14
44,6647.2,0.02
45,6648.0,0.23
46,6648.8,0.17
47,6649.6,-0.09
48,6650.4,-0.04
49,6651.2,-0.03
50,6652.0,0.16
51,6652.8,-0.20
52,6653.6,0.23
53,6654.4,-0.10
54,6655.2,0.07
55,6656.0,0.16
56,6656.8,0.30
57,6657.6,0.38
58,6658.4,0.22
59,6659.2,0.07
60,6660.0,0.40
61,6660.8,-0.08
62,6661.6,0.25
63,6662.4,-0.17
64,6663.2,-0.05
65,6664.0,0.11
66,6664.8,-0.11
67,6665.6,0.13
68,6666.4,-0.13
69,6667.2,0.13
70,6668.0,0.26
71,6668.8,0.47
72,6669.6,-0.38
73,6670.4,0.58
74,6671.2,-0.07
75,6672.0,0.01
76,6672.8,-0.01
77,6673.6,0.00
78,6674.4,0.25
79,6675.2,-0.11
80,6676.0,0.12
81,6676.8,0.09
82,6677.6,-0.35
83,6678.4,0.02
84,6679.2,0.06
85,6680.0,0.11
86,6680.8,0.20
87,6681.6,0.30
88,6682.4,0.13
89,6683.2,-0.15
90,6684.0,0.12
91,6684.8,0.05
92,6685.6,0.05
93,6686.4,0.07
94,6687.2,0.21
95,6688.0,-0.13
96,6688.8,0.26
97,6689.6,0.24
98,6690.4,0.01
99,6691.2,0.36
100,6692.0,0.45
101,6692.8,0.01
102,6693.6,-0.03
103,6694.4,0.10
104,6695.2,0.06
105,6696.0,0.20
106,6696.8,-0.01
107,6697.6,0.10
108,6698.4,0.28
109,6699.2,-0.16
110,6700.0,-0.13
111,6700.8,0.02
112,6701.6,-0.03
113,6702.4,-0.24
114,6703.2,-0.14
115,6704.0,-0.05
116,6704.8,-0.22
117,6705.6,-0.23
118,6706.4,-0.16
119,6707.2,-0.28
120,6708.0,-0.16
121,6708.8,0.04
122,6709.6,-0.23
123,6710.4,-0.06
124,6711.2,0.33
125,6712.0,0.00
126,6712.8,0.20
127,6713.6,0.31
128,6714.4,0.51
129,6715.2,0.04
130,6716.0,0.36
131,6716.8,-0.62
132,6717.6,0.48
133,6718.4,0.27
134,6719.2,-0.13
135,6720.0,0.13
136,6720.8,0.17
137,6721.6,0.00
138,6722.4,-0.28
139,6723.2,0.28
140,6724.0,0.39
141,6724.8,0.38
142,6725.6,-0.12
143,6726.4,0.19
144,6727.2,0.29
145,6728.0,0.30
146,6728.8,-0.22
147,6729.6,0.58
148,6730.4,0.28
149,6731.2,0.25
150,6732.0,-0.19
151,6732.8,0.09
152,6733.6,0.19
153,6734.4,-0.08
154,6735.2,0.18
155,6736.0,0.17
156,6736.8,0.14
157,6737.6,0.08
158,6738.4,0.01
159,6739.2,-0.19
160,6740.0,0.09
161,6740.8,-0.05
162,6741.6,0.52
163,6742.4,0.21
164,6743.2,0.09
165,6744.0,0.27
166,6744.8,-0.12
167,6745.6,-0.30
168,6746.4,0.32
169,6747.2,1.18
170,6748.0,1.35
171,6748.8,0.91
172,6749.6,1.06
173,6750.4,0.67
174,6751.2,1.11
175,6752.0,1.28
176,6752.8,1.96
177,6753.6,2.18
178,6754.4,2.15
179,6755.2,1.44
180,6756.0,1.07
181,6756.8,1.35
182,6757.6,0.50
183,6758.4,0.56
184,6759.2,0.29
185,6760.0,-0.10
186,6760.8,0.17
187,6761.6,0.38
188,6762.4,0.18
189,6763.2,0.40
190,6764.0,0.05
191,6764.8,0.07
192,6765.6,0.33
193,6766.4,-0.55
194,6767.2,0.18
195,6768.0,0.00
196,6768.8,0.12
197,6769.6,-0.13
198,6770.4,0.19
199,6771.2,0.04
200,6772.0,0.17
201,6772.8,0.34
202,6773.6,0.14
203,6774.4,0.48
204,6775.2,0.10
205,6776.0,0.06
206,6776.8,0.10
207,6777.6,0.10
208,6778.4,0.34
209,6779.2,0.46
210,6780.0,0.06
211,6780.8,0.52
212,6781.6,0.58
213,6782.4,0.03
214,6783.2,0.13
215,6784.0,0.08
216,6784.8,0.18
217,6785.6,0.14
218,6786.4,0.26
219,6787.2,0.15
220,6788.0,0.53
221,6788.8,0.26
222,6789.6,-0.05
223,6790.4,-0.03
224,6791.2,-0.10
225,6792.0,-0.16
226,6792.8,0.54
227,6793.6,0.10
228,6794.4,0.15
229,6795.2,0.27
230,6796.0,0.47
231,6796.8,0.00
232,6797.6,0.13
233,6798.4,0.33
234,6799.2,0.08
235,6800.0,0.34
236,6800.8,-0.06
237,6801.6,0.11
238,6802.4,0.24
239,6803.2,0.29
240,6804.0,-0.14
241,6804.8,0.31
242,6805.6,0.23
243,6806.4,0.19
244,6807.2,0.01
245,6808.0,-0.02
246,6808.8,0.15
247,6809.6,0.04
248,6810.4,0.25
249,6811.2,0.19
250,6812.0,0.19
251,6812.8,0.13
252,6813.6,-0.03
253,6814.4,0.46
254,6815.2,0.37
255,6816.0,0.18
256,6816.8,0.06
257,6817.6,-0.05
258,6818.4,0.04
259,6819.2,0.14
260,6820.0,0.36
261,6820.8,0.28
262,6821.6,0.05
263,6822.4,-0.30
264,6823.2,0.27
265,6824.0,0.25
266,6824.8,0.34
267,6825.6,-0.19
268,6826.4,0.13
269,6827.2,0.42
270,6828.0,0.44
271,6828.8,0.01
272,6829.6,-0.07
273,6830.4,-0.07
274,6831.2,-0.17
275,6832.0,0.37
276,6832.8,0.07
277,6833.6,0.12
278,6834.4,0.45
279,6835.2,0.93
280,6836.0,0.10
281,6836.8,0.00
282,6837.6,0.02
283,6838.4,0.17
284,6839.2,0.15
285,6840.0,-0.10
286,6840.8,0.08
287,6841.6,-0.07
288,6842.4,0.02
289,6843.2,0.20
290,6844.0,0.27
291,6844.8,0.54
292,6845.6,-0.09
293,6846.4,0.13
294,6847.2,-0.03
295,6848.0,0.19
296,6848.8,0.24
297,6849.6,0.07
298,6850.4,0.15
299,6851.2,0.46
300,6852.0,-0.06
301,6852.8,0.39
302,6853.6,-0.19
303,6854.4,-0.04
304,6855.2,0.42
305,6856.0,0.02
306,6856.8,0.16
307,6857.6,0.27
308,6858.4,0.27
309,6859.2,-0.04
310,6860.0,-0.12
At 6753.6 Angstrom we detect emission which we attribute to [O II] 3727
